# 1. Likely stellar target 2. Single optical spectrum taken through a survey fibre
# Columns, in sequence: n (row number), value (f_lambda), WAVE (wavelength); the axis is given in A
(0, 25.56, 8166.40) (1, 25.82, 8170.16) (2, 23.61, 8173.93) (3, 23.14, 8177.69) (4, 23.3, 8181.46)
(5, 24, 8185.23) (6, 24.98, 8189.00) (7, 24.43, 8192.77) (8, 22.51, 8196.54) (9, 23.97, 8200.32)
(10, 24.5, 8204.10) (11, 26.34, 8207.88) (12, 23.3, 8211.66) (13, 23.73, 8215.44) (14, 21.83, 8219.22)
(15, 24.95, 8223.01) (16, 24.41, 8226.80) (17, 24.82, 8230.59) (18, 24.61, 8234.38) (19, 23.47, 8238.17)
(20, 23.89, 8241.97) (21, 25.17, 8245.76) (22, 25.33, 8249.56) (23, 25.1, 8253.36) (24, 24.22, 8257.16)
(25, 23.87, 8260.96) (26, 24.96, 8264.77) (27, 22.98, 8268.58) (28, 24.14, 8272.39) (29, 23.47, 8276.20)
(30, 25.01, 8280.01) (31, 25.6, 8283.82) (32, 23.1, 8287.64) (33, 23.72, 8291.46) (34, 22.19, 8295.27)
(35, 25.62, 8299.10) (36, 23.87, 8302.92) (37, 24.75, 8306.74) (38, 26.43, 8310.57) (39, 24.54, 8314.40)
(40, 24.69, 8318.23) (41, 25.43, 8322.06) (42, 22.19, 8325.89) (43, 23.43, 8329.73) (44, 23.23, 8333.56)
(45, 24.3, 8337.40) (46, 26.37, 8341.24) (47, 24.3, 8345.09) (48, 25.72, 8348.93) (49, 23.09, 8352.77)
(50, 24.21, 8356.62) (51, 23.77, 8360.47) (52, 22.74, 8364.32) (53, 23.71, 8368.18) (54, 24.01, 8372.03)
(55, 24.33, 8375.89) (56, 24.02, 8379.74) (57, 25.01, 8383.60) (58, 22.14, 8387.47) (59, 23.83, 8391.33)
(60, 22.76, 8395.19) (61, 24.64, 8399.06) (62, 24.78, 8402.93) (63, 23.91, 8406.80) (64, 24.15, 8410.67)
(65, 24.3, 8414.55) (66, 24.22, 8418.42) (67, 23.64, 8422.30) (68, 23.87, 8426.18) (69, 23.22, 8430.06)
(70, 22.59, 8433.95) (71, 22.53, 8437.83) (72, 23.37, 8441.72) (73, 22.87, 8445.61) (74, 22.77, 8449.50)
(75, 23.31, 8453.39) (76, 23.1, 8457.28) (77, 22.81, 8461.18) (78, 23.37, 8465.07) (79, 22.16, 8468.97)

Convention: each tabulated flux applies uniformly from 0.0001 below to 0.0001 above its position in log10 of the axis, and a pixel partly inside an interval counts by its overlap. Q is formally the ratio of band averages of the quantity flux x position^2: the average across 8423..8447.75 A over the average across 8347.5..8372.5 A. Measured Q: 1.0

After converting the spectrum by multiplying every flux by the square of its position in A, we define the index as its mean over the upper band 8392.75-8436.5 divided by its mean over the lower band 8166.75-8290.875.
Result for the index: 1.0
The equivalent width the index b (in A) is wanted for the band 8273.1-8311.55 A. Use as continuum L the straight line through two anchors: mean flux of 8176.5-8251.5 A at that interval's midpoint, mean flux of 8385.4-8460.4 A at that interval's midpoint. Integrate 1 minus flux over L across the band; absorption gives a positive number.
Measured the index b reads -0.7 A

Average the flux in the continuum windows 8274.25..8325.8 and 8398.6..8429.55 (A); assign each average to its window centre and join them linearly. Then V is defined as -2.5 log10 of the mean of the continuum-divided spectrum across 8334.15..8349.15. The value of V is -0.03 mag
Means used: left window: 24.4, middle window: 24.9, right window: 24.1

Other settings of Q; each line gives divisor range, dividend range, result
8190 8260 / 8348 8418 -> 1.02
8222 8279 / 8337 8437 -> 1.02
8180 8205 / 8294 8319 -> 1.06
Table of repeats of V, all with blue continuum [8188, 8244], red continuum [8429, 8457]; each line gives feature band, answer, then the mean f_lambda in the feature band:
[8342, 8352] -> -0.068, 25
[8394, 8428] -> -0.043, 24.1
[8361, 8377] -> -0.016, 23.7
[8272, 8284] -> -0.031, 24.5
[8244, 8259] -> -0.046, 25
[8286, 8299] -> 0.016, 23.4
